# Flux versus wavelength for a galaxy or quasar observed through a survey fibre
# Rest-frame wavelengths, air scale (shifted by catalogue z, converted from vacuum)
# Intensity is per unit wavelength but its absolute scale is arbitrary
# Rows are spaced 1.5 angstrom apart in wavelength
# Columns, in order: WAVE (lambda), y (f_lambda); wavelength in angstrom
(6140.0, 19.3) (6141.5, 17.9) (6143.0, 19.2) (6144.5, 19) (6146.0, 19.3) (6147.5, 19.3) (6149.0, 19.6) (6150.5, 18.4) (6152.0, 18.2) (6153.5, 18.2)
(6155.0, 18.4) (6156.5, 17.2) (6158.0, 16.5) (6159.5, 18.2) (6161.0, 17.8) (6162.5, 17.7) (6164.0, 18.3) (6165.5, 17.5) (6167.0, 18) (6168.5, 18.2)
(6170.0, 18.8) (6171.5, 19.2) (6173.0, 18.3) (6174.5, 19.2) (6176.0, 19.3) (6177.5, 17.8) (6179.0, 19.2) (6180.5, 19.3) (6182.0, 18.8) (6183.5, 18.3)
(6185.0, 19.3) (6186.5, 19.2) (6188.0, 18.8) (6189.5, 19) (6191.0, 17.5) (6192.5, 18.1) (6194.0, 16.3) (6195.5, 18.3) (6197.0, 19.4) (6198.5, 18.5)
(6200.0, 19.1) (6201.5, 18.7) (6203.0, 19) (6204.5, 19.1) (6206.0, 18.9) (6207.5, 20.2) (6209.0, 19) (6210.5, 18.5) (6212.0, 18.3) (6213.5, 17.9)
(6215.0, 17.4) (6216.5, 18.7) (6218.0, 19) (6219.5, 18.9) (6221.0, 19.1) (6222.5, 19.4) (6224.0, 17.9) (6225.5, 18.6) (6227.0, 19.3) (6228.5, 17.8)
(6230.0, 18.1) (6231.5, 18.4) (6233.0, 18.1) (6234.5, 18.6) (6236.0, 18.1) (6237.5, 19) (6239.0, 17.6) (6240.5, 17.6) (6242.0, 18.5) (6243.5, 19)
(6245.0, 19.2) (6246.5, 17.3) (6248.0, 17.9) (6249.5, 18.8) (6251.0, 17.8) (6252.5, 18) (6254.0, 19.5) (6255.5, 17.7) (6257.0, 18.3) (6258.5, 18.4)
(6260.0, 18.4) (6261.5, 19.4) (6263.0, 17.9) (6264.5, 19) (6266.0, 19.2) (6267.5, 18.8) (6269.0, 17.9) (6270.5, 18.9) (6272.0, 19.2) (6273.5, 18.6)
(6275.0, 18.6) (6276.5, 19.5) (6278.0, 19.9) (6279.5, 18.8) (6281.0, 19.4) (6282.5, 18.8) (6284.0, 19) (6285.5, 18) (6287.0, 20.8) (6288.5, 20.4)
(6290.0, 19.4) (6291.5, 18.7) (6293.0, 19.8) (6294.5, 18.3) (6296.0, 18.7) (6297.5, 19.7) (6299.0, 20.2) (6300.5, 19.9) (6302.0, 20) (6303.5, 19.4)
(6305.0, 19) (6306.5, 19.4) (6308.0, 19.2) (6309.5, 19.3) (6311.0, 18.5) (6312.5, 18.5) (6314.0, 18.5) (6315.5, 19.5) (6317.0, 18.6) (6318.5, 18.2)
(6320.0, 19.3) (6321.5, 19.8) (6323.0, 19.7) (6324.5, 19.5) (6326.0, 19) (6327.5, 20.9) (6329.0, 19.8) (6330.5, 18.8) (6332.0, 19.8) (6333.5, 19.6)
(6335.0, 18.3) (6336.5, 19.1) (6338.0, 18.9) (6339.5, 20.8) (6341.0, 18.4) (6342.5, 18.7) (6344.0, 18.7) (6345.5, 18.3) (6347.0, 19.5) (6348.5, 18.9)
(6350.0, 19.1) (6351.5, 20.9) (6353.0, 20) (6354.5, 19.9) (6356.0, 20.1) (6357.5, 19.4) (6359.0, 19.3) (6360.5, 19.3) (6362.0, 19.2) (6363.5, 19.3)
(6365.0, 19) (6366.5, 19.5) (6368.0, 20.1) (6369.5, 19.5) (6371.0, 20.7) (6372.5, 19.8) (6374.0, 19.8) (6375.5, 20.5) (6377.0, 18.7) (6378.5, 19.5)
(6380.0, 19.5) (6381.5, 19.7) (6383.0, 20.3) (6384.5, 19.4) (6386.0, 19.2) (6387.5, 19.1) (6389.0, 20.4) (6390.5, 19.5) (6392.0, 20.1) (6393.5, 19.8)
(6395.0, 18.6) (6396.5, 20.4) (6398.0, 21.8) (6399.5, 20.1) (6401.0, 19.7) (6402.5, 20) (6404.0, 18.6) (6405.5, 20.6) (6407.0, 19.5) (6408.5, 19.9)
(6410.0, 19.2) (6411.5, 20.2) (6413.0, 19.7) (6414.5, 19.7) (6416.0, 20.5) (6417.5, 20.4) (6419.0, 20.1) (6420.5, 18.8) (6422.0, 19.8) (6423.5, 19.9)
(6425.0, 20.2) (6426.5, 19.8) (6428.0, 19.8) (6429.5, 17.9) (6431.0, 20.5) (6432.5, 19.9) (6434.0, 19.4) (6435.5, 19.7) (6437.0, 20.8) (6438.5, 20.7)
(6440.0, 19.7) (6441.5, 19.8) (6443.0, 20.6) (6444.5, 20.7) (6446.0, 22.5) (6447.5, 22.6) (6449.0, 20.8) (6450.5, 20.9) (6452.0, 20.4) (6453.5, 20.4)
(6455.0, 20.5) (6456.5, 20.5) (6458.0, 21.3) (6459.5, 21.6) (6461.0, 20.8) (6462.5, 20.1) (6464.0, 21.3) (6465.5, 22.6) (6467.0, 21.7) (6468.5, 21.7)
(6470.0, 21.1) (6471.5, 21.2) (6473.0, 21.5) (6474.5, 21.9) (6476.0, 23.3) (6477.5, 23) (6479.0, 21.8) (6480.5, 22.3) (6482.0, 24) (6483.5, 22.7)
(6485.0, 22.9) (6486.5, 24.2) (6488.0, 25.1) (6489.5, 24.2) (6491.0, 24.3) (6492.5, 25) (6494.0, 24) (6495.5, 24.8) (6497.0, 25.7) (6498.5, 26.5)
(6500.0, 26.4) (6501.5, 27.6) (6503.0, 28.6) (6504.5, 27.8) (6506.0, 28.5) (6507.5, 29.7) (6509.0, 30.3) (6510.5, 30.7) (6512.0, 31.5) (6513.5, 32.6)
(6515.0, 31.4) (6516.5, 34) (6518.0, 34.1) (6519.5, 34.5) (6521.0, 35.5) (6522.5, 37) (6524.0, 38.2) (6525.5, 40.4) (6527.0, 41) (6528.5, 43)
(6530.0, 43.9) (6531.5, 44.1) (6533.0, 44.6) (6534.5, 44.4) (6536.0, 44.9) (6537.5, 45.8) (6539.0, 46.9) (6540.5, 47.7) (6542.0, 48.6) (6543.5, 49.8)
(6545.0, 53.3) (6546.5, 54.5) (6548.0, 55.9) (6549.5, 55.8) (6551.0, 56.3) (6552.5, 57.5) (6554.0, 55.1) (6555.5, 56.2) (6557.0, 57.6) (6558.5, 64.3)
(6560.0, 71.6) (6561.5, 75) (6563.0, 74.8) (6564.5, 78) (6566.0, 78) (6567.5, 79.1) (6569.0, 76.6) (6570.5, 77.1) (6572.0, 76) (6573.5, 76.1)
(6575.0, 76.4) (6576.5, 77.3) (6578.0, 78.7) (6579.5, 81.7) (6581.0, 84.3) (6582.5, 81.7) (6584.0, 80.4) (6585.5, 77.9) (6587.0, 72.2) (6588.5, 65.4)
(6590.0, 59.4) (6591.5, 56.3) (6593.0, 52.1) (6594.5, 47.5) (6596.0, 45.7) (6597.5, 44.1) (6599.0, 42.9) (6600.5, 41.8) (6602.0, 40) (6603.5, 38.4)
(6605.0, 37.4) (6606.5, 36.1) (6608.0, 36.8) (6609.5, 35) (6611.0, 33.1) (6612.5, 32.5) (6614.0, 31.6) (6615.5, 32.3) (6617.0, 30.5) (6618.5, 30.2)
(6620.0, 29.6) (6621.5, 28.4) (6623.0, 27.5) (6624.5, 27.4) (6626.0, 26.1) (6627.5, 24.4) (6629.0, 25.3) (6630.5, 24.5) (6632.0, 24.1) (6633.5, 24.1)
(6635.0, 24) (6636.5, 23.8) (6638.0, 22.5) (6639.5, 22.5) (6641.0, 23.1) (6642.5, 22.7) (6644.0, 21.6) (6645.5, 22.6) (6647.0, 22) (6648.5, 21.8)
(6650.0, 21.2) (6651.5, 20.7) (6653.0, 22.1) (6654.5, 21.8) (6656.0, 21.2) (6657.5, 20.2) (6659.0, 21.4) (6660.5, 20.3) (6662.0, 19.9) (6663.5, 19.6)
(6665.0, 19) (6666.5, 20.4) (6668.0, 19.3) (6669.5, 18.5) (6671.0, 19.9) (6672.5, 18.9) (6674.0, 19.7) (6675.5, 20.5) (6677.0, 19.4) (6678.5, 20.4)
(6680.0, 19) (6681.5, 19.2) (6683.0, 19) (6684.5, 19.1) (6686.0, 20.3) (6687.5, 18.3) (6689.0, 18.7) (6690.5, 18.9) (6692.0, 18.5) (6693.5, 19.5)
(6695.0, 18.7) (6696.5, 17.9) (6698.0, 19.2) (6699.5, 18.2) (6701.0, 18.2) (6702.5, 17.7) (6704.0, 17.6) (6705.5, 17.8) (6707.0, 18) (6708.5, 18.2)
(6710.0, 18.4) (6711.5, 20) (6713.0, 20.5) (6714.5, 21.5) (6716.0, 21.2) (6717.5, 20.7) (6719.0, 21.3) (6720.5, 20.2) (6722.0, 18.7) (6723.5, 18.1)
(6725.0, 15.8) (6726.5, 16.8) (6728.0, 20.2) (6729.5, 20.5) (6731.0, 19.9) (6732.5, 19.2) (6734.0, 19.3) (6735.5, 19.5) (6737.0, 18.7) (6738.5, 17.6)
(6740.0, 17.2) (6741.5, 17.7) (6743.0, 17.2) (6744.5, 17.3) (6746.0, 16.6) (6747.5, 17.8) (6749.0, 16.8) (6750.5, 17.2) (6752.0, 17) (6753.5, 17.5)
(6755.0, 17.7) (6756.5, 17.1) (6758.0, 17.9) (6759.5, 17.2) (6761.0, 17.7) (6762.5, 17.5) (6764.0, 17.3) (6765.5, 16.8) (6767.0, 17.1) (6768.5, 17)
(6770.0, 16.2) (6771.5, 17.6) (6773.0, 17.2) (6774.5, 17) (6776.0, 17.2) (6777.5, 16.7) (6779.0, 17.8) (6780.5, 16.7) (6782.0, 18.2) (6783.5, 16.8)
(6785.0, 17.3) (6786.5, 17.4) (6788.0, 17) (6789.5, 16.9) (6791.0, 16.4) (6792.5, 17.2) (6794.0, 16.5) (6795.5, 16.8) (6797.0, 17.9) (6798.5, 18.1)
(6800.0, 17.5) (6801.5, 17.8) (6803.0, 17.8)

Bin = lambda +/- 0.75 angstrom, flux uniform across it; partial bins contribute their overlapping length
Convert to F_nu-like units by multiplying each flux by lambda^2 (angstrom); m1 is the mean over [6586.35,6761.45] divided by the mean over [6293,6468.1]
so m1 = 1.34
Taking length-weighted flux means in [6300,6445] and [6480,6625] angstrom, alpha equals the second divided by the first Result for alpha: 2.3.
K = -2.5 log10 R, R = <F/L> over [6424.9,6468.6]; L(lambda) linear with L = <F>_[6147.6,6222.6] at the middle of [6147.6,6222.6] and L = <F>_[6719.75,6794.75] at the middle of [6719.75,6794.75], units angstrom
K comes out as -0.14 mag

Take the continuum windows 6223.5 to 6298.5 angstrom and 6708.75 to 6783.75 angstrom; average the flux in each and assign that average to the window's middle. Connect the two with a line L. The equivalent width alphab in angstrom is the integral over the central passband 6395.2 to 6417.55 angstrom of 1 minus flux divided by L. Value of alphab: -1.7 angstrom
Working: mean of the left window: 18.7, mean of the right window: 18.1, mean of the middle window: 20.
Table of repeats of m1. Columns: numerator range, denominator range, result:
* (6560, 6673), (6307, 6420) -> 2.28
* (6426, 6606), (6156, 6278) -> 2.39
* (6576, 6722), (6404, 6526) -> 1.33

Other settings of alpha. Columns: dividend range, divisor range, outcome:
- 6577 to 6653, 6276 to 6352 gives 2.03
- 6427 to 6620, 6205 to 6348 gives 2.10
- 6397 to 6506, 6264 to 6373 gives 1.12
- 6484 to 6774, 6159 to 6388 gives 1.73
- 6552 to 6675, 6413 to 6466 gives 2.07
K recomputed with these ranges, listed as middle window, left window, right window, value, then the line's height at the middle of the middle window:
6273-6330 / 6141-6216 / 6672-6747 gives -0.04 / 18.6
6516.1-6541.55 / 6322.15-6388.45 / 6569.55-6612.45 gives 0.17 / 48.3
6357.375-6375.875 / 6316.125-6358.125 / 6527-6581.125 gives 0.26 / 25.1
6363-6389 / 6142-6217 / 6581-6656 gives 0.32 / 26.4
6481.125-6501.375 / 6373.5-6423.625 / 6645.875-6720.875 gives -0.24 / 19.8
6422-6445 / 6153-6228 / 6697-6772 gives -0.09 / 18.4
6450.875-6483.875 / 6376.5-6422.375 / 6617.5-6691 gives -0.06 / 20.4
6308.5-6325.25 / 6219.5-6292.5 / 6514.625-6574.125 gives 0.34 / 26.2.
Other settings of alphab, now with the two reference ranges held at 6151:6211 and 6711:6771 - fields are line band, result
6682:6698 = -0.5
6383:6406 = -1.8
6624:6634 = -3.7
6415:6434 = -1.4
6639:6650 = -2.4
